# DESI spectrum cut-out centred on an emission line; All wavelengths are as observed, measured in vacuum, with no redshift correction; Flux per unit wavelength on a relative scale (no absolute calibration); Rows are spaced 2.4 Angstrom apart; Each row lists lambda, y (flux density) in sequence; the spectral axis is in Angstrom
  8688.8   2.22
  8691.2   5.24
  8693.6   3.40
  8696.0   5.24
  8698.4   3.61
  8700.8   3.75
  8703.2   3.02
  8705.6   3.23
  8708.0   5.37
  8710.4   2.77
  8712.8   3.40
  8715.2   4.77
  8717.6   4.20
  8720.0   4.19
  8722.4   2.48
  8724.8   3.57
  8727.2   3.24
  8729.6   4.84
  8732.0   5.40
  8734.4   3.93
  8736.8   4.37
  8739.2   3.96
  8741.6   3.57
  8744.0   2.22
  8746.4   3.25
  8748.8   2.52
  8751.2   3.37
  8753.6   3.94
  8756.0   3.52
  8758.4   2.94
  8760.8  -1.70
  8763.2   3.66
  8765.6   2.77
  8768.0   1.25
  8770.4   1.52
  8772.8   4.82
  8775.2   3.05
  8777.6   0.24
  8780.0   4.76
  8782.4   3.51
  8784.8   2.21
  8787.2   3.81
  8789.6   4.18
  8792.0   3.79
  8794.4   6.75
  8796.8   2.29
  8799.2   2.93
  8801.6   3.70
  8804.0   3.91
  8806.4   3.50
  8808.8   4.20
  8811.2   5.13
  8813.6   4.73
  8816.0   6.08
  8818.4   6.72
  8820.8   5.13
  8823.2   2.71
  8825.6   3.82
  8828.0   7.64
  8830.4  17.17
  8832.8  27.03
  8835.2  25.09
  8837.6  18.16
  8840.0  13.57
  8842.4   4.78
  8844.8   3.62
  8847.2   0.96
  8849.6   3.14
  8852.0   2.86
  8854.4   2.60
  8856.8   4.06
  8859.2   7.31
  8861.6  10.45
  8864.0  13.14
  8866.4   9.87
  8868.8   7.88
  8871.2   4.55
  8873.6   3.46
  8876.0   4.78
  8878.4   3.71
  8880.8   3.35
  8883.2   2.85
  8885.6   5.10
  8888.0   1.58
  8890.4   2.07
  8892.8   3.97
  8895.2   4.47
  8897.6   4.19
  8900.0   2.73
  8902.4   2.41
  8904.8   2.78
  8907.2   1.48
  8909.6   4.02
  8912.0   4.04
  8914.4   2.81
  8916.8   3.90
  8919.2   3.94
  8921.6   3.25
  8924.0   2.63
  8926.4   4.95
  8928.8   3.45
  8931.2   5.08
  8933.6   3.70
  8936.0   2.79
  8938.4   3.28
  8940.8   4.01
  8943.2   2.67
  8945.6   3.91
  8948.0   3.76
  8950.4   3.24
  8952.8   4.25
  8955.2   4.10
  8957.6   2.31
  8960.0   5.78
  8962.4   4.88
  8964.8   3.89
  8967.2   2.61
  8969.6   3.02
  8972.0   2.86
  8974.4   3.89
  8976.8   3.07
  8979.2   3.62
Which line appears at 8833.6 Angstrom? H-alpha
